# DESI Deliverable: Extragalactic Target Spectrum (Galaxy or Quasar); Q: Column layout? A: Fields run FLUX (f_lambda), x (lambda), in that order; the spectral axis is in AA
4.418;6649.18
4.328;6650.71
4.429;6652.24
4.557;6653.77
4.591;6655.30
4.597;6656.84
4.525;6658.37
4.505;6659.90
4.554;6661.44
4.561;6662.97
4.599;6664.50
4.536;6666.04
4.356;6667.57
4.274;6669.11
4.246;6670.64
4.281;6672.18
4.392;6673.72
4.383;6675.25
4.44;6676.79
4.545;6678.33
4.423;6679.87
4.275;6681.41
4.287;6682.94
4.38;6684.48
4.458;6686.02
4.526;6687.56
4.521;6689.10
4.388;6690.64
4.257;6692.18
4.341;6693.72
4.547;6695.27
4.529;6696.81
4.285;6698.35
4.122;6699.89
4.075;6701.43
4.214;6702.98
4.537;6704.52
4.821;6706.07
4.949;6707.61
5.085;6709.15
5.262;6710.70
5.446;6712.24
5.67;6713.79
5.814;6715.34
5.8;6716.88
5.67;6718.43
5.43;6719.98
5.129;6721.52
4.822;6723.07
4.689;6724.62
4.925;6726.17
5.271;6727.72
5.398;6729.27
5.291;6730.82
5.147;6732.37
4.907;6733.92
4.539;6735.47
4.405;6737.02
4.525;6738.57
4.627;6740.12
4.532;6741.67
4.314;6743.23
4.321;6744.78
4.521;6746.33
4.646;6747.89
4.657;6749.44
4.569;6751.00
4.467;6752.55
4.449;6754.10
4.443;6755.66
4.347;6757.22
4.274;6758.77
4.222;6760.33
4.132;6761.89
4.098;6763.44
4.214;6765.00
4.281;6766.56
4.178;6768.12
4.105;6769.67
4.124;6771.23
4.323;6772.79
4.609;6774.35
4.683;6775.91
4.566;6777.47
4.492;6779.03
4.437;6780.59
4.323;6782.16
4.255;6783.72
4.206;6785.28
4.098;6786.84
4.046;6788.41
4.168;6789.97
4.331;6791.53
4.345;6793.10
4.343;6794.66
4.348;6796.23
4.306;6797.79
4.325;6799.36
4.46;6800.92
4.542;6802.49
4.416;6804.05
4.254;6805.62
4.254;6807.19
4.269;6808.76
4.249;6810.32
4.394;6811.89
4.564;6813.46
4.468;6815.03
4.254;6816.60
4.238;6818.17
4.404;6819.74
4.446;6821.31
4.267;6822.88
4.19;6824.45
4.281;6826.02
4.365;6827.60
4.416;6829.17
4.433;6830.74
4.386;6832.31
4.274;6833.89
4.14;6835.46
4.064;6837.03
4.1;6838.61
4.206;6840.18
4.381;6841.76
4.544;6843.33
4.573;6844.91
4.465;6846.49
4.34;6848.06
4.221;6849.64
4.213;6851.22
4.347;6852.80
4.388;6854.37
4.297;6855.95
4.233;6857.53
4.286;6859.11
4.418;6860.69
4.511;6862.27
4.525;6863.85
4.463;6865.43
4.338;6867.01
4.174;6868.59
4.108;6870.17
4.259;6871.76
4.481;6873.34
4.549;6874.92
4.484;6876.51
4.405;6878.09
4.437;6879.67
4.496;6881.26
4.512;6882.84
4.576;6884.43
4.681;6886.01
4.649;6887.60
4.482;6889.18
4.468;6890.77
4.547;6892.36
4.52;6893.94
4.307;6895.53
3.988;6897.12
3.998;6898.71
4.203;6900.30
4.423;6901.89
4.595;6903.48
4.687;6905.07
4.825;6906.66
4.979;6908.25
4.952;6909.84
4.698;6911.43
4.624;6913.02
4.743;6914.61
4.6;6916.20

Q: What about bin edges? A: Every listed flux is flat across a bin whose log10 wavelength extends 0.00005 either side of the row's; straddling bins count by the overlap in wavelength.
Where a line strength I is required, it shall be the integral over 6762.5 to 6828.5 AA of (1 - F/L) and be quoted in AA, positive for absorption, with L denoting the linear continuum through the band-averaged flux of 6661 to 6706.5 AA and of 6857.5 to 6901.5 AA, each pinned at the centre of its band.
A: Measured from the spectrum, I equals 1.2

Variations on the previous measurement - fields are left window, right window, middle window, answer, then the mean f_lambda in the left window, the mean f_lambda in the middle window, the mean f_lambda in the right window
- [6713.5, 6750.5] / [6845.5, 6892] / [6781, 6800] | 1.8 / 4.95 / 4.26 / 4.41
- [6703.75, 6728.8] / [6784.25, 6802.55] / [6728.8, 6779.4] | 2.8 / 5.21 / 4.49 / 4.28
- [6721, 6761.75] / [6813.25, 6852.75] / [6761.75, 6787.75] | 1.3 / 4.66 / 4.3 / 4.33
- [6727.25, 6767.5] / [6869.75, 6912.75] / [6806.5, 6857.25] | 2.2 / 4.55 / 4.33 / 4.5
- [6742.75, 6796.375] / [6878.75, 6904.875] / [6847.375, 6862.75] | 0.3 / 4.34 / 4.32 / 4.44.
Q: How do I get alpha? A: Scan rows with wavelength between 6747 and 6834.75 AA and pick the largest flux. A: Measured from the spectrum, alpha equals 4.683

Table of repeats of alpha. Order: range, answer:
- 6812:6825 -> 4.564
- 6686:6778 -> 5.814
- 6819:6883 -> 4.573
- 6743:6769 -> 4.657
